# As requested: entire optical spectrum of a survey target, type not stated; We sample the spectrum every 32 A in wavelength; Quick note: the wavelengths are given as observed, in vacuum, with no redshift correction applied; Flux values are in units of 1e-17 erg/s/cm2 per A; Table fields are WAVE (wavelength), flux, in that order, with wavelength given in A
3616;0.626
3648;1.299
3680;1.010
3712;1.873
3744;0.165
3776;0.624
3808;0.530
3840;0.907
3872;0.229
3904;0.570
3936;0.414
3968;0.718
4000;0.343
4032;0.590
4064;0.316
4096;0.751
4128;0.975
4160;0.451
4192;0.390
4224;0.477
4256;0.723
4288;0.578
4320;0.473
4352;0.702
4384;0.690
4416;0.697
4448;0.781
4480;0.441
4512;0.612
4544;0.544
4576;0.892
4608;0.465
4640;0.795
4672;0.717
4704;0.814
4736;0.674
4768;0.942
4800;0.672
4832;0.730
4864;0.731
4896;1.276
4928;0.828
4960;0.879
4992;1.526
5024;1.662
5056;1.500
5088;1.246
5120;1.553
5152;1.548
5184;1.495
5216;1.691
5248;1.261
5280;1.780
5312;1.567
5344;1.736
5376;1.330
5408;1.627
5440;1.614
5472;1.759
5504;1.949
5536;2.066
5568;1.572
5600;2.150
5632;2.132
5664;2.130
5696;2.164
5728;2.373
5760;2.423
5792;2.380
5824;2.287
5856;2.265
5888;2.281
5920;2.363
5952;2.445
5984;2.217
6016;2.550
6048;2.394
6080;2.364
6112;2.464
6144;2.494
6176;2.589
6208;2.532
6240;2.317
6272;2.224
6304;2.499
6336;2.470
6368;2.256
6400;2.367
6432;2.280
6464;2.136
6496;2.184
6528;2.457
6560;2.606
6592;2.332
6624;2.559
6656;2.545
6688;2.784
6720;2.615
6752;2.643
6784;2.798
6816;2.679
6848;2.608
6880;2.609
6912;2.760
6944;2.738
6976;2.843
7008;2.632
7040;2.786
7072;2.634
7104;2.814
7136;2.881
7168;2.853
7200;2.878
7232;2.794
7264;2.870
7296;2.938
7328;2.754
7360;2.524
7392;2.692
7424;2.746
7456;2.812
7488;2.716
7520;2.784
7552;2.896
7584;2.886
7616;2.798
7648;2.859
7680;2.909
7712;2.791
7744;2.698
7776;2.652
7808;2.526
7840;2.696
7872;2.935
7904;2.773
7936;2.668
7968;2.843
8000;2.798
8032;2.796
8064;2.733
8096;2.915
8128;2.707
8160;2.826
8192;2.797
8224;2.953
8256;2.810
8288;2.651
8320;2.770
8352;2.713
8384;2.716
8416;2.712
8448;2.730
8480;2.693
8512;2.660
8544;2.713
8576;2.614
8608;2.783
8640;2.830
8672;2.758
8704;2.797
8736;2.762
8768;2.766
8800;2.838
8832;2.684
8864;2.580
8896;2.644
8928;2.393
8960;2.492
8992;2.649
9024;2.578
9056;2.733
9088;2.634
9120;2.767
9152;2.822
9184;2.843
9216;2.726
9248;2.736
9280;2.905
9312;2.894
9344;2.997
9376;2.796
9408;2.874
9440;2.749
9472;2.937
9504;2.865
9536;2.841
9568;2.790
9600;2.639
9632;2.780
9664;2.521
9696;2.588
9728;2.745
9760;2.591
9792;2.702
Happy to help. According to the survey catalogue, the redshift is 0.250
